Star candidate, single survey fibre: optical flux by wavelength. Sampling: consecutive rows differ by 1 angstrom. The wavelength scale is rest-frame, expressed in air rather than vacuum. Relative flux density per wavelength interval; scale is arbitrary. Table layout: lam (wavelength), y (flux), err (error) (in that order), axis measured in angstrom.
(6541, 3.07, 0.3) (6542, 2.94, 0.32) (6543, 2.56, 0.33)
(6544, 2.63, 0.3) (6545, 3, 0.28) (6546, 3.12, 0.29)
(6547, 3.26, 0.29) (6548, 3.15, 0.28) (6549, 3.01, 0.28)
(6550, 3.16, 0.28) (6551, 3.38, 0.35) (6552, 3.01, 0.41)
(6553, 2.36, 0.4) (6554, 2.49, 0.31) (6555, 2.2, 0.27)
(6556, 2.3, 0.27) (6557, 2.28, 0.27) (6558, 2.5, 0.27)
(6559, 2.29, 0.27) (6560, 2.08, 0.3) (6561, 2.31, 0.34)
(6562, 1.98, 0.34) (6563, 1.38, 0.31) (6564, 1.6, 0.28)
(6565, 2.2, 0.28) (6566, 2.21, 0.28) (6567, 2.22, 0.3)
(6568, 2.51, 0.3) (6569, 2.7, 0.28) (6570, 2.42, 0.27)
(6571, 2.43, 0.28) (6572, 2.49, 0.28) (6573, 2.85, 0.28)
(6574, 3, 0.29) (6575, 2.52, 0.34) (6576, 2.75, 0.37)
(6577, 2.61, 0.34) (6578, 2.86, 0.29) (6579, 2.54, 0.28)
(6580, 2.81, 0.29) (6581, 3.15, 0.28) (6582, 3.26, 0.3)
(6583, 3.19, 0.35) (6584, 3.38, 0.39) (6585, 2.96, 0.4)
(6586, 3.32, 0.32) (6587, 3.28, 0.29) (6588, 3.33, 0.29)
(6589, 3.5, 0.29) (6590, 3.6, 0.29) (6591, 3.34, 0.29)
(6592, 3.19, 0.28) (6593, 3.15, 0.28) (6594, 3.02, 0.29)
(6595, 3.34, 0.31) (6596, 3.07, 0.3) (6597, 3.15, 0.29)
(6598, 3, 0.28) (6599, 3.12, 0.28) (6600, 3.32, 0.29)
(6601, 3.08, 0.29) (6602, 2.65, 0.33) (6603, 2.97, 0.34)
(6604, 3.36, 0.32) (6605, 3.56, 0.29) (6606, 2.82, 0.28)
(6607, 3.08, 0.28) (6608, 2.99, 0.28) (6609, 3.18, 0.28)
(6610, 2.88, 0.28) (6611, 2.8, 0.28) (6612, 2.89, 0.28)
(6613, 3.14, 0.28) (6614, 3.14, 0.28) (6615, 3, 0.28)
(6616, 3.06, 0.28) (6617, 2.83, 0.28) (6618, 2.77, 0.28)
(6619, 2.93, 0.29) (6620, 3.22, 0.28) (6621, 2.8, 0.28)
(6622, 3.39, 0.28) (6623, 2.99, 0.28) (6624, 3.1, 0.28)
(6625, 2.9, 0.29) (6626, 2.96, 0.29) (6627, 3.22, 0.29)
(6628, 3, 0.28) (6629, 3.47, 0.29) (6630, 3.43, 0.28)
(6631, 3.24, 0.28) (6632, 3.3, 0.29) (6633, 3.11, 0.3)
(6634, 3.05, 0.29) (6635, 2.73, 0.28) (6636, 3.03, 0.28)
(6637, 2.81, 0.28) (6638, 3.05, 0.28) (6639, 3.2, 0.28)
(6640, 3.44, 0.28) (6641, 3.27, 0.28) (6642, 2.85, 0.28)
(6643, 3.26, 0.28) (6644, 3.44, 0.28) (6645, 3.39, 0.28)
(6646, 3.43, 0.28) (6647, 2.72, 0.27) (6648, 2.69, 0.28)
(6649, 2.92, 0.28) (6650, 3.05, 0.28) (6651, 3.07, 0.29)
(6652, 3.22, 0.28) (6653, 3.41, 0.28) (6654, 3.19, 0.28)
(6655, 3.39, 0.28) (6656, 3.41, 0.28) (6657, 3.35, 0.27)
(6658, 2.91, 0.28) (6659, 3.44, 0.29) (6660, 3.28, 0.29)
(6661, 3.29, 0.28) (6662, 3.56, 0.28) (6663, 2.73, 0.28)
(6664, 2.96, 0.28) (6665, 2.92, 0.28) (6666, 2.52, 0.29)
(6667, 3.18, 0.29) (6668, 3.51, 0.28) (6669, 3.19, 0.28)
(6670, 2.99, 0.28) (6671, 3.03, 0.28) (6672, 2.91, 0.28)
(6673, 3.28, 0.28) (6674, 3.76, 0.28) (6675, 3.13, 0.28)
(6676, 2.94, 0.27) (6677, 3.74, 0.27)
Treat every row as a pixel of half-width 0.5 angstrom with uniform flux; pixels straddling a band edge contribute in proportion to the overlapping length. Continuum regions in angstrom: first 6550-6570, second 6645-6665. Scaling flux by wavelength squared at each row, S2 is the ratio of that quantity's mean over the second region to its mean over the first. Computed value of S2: 1.39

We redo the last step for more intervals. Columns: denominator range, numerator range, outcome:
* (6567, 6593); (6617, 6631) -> 1.06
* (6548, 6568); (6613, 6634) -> 1.32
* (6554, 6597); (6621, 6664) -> 1.18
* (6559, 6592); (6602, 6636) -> 1.14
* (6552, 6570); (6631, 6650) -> 1.42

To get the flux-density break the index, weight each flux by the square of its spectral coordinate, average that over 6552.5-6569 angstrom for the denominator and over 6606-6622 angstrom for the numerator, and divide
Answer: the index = 1.38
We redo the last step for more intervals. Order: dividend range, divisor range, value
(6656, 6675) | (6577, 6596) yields 1.02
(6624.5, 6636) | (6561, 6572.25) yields 1.45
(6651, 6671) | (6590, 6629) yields 1.05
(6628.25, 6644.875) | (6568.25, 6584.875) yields 1.15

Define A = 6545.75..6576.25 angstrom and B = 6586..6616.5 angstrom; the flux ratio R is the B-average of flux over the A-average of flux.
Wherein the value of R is 1.2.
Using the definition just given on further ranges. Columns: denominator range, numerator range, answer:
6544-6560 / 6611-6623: 1.10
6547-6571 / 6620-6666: 1.28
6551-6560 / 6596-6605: 1.26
